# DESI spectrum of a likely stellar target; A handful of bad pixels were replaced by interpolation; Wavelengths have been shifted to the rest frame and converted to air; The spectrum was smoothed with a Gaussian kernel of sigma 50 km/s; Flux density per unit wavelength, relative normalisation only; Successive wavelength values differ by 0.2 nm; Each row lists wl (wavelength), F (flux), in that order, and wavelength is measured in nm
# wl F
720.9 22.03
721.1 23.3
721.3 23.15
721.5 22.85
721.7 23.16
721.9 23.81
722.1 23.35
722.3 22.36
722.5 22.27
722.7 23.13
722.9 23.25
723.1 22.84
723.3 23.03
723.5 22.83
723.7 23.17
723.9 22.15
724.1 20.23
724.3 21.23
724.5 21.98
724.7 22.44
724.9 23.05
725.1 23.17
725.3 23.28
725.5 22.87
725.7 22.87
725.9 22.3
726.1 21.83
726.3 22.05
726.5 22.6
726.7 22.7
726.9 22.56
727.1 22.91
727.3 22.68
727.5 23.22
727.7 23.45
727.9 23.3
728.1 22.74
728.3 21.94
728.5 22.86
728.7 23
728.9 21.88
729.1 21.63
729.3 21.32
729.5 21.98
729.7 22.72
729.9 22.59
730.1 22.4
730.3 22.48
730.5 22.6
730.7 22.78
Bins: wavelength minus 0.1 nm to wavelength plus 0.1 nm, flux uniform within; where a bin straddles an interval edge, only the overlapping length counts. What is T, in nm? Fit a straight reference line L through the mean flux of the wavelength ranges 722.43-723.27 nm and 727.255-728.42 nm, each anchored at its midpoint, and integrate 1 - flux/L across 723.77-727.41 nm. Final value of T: 0.08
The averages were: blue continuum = 22.9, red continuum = 22.9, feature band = 22.4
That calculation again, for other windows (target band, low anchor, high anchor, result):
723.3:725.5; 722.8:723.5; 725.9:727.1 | 0.04 nm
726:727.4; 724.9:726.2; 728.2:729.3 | 0.00 nm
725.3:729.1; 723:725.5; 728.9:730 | -0.07 nm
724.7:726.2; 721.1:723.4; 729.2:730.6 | 0.00 nm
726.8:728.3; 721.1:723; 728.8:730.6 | -0.03 nm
